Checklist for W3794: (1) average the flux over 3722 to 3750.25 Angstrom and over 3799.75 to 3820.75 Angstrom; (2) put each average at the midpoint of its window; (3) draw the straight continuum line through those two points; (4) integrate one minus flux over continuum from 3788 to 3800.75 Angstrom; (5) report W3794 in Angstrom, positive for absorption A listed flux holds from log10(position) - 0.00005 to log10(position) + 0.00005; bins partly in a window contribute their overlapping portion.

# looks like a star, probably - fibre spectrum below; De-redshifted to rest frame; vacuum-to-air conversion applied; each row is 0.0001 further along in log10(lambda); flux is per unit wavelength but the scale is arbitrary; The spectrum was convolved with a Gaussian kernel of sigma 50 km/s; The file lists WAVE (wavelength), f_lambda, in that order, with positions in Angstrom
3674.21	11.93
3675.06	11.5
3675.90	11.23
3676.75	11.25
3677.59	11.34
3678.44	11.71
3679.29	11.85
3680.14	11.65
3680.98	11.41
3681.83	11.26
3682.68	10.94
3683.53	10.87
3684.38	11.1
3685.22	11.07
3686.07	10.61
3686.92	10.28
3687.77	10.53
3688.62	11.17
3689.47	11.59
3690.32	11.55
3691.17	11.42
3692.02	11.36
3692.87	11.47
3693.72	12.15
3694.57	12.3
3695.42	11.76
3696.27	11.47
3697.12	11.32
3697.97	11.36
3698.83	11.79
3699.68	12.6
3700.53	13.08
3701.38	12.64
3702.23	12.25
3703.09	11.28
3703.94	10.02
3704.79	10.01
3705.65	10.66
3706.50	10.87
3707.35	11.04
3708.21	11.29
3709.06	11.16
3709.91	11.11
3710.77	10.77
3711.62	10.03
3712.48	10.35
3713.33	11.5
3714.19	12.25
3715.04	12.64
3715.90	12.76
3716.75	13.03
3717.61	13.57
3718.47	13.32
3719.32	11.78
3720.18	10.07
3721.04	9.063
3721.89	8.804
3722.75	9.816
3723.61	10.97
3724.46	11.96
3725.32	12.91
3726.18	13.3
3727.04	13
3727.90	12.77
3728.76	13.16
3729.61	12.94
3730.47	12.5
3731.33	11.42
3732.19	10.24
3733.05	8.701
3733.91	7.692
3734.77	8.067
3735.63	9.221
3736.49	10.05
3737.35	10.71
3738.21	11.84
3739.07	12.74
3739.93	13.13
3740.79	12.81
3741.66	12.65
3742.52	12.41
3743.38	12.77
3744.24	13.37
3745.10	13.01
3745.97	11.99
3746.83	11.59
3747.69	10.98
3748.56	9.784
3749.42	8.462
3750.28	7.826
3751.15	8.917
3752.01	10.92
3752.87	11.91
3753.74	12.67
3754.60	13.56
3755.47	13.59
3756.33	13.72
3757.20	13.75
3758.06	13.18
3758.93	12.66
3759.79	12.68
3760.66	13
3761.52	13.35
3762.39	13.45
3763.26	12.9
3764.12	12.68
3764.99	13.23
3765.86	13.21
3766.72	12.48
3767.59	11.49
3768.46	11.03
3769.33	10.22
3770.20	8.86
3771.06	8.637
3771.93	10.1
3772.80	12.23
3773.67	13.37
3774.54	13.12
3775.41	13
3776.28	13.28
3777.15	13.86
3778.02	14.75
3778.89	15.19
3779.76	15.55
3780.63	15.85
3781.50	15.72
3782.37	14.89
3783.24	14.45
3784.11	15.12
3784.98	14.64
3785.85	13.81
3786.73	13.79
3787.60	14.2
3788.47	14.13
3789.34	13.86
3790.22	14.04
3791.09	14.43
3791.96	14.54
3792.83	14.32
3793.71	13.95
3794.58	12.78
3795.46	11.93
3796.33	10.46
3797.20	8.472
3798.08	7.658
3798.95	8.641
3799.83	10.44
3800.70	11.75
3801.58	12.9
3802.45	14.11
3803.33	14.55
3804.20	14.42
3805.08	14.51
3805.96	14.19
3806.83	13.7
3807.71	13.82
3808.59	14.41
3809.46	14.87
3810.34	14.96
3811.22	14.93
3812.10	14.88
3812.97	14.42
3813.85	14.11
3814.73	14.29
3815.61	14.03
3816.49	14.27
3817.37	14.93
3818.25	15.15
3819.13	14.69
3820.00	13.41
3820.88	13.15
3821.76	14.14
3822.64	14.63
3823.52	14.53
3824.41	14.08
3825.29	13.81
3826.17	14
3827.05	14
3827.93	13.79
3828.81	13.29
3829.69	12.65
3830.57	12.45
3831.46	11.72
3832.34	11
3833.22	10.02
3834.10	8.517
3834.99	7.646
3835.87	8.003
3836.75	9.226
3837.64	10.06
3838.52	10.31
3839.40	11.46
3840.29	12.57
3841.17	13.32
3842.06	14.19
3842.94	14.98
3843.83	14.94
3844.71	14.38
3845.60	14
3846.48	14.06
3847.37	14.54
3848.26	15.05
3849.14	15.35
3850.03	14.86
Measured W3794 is 1.3 Angstrom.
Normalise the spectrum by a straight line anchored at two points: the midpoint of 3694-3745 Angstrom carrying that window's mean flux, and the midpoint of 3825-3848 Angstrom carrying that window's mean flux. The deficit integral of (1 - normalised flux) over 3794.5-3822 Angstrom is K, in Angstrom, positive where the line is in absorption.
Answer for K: -2.69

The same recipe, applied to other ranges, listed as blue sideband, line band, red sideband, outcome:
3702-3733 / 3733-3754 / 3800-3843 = 1.6 Angstrom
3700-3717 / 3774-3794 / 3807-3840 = -3.1 Angstrom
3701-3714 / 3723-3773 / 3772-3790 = 4.0 Angstrom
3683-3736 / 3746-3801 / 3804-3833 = 1.4 Angstrom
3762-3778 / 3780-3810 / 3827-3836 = -4.3 Angstrom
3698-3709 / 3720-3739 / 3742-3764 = 1.4 Angstrom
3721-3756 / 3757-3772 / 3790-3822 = 0.1 Angstrom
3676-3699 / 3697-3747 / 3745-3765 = 0.7 Angstrom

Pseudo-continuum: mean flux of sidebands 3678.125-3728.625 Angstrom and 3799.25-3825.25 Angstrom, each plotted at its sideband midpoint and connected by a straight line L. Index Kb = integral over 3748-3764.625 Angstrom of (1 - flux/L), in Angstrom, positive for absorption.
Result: 0.89 Angstrom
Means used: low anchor 11.5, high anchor 14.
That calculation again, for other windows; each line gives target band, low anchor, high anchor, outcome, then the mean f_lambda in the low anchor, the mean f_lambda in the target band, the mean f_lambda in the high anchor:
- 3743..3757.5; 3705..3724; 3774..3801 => 0.7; 11.2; 11.7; 13.3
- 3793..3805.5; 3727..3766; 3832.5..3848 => -0.1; 11.8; 11.9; 11.9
